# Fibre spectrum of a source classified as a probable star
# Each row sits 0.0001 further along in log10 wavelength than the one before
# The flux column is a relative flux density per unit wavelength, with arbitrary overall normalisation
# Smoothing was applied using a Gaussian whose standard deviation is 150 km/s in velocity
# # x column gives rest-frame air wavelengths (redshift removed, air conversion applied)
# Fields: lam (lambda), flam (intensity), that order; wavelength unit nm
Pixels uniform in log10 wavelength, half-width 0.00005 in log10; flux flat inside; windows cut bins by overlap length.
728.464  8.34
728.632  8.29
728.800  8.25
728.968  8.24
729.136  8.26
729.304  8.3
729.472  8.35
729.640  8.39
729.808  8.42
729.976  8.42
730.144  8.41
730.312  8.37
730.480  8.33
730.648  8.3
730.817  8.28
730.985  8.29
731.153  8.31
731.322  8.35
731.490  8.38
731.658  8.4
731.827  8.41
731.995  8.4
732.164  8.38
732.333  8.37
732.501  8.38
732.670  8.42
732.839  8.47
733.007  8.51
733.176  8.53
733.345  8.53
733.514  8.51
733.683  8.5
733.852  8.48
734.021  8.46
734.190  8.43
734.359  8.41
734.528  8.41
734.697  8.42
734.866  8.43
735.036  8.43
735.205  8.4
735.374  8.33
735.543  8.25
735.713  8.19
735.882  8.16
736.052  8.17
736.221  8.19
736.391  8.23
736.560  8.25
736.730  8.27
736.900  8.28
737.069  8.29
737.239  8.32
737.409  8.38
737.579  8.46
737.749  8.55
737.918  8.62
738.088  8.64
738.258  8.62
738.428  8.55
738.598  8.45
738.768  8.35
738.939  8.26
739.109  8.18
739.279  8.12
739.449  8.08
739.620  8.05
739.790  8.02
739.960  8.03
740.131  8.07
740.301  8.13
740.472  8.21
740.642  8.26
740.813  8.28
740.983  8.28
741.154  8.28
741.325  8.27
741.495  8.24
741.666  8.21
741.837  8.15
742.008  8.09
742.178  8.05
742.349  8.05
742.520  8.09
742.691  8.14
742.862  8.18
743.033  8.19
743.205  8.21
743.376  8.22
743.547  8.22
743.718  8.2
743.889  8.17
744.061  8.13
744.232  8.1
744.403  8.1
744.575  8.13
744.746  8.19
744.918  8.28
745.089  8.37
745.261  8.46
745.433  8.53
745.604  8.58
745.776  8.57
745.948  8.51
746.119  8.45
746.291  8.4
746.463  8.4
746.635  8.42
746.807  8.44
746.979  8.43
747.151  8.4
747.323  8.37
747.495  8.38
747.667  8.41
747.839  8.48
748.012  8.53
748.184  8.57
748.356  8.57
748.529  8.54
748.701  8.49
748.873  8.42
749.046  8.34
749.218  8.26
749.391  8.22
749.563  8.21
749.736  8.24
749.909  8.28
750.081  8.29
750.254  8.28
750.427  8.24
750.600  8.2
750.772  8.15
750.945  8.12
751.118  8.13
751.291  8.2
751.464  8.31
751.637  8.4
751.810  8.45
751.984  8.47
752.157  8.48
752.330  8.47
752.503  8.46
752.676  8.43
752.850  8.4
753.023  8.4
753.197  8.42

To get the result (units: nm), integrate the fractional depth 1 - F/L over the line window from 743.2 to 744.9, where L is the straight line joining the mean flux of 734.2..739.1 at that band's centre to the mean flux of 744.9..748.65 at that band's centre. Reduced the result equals 0.05 nm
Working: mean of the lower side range 8.37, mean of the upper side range 8.46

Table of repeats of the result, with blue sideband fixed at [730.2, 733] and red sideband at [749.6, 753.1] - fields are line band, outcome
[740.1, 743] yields 0.06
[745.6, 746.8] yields -0.02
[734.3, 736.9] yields 0.02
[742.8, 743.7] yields 0.01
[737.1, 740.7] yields 0.02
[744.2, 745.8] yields 0.00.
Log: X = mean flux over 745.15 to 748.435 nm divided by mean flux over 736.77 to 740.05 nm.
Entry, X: 1.0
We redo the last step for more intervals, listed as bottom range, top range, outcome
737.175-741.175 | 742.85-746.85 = 1.00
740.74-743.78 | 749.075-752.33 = 1.01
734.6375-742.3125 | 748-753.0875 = 1.01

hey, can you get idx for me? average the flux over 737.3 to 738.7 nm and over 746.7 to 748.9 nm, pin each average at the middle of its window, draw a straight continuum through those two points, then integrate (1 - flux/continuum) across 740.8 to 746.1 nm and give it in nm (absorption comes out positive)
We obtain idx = 0.16 nm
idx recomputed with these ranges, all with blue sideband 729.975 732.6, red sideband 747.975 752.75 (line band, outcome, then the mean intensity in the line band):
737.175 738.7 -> -0.03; 8.51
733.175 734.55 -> -0.02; 8.47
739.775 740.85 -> 0.03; 8.14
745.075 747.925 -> -0.03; 8.45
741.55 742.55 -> 0.03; 8.11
